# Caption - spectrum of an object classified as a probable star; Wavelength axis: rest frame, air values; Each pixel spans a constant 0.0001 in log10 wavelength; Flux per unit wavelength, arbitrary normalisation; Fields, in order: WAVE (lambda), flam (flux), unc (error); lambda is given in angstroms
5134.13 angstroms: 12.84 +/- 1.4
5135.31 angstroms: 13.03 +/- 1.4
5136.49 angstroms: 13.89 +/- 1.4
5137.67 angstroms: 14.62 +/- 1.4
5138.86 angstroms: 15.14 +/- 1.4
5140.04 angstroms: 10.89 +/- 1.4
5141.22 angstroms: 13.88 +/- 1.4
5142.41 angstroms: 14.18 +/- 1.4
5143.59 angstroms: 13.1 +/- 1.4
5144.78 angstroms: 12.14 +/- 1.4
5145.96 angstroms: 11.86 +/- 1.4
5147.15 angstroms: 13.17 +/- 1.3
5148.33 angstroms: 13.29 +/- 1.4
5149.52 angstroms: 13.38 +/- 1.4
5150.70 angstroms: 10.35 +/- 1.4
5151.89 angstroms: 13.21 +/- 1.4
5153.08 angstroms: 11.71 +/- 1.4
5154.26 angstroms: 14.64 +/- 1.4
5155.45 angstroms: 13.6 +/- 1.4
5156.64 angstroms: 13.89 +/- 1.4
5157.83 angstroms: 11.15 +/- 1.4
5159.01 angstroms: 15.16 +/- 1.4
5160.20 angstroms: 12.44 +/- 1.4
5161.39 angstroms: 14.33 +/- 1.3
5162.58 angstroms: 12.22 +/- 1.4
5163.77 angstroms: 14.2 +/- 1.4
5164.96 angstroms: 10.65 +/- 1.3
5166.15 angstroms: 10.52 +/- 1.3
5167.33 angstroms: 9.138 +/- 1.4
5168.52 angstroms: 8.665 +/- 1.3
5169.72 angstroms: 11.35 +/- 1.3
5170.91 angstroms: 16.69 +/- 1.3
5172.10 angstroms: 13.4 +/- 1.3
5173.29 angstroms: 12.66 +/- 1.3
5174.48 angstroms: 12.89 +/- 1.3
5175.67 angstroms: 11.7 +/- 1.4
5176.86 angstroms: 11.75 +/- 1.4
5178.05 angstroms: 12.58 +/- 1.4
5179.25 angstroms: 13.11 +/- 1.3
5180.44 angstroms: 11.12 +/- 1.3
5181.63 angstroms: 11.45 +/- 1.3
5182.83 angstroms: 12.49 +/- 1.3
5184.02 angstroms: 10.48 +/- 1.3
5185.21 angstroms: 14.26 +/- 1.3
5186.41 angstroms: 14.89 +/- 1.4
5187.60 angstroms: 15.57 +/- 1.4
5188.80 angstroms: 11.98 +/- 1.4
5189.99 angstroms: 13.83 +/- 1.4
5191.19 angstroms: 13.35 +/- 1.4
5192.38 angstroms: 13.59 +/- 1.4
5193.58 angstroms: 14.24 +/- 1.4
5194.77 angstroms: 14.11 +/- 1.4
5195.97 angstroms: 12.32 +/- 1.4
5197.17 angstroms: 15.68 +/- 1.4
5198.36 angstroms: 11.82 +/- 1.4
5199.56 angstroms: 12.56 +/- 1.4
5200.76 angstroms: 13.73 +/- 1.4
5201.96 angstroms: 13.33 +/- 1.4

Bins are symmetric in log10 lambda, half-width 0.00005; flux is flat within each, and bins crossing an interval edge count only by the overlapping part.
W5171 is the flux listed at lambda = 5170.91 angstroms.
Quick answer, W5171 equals 16.69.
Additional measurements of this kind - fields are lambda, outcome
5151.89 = 13.21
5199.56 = 12.56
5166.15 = 10.52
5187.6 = 15.57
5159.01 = 15.16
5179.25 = 13.11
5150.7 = 10.35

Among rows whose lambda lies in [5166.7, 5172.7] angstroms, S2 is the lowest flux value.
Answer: 8.665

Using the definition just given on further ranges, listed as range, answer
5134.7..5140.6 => 10.89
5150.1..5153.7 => 10.35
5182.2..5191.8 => 10.48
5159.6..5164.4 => 12.22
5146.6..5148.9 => 13.17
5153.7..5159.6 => 11.15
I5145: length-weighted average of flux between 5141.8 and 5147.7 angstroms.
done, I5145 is 12.9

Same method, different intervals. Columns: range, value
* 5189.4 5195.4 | 13.8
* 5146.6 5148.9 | 13.3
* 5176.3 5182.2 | 12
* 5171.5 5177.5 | 12.5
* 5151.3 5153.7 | 12.5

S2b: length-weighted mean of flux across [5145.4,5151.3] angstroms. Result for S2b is 12.4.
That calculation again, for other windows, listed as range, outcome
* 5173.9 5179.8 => 12.4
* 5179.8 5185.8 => 12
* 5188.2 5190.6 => 12.9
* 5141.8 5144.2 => 13.6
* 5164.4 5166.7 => 10.6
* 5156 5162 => 13.4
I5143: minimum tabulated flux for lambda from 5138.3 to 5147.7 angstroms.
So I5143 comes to 10.89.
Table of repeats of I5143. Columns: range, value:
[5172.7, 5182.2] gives 11.12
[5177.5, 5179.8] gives 12.58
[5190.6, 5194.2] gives 13.35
